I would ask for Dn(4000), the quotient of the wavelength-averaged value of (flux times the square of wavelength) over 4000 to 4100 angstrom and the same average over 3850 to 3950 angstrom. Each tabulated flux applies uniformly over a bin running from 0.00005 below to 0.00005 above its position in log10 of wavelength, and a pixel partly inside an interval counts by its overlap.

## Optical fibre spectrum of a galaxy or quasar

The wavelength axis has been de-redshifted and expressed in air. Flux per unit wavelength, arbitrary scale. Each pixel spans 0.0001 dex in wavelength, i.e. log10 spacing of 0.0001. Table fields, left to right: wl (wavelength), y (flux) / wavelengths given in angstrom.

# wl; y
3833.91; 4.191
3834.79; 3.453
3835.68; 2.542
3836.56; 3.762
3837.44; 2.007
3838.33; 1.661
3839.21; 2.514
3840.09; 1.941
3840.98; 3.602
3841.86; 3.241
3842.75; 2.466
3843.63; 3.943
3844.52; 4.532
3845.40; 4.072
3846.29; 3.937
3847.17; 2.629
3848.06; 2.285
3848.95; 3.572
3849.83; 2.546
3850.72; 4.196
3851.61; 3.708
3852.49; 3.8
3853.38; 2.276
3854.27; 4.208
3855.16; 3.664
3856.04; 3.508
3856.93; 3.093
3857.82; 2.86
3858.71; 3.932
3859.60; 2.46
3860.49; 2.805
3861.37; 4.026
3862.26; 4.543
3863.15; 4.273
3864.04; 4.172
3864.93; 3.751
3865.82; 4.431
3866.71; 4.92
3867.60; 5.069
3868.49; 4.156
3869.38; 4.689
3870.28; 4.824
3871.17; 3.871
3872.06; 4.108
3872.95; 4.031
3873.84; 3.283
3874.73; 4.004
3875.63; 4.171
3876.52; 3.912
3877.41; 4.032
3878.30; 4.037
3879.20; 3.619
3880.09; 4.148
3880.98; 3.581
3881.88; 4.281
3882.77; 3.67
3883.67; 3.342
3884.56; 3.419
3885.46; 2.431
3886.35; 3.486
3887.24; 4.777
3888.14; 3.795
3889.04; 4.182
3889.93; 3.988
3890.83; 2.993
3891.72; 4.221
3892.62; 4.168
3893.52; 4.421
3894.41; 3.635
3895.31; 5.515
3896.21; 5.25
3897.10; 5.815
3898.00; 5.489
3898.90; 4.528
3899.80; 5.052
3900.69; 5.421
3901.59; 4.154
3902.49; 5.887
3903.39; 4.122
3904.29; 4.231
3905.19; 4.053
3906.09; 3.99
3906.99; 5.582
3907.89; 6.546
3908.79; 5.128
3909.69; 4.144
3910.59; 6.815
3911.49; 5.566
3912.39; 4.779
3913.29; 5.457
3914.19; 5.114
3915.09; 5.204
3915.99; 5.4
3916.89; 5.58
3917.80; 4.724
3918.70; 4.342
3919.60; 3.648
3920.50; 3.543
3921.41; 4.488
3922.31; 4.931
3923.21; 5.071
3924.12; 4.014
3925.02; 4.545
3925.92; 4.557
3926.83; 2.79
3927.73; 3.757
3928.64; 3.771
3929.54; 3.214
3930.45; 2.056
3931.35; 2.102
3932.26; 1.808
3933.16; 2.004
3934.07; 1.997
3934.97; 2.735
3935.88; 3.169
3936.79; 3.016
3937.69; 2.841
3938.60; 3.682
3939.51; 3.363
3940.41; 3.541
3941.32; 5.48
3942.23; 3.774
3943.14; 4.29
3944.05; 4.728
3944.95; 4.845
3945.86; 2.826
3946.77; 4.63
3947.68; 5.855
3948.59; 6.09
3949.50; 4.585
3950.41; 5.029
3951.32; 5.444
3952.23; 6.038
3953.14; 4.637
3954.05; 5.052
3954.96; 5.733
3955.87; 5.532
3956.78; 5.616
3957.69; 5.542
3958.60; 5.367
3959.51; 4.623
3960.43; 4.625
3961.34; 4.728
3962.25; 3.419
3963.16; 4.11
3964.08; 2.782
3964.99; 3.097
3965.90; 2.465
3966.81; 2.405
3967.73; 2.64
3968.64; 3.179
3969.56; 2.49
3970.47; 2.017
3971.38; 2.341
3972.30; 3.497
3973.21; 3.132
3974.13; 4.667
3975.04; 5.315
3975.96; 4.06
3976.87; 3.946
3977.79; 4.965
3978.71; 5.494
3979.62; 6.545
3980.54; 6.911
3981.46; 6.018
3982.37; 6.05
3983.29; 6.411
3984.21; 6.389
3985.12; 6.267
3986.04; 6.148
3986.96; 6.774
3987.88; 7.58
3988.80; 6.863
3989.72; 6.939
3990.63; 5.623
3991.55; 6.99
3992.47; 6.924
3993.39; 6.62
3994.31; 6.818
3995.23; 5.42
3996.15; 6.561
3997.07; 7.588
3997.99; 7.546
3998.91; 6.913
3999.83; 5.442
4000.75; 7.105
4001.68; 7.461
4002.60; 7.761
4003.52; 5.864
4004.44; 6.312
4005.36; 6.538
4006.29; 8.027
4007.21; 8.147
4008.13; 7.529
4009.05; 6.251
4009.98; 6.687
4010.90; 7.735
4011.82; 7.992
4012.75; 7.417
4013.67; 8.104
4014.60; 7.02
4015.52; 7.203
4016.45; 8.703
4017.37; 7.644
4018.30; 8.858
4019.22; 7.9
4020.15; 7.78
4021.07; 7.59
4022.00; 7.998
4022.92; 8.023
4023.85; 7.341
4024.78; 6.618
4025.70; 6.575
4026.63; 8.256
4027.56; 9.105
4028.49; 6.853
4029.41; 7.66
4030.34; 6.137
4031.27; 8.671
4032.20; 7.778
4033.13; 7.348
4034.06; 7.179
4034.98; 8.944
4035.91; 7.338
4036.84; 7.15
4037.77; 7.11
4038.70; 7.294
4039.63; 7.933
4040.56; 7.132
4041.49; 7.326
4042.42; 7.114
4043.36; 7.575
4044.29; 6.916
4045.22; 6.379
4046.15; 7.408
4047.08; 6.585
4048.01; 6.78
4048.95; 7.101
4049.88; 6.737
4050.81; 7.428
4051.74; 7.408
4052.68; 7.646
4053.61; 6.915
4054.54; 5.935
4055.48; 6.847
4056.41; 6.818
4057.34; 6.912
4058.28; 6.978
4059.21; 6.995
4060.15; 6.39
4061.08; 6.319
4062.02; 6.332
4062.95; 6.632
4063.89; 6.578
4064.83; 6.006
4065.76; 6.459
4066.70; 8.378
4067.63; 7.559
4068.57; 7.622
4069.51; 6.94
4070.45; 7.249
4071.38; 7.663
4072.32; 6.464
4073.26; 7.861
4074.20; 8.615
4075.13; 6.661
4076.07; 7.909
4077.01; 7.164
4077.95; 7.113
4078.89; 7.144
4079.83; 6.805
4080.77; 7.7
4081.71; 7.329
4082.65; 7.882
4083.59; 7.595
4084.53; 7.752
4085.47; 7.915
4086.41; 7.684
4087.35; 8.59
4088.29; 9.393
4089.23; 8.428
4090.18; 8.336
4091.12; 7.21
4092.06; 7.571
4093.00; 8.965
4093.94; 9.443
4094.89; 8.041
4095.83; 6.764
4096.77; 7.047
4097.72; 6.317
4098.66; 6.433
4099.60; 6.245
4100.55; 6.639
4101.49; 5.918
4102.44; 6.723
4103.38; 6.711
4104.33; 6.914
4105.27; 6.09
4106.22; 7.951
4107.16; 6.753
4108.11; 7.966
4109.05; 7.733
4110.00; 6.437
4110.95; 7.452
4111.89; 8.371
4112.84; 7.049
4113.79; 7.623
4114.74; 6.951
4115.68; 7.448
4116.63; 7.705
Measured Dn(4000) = 1.9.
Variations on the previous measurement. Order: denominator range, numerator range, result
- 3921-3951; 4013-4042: 2.09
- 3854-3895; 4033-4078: 2.00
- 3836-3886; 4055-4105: 2.25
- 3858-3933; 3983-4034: 1.79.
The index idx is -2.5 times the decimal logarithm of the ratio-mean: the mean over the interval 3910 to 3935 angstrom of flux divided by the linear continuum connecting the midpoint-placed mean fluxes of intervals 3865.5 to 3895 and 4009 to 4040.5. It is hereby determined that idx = 0.22 mag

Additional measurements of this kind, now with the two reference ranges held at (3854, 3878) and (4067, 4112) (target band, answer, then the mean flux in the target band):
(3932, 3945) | 0.44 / 3.4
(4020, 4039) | -0.16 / 7.56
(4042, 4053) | -0.05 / 7.08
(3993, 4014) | -0.15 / 7.03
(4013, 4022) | -0.24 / 7.86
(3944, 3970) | 0.21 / 4.41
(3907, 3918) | -0.15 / 5.39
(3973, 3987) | 0.03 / 5.57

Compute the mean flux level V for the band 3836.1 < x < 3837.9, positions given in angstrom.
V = 2.87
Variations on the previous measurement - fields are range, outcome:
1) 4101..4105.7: 6.48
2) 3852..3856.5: 3.5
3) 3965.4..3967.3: 2.45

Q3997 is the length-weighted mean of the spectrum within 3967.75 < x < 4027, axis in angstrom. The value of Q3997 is 6.43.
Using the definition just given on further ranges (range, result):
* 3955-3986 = 4.49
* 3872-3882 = 3.92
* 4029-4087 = 7.21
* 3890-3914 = 4.87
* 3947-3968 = 4.6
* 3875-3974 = 4.18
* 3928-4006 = 4.87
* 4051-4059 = 6.95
